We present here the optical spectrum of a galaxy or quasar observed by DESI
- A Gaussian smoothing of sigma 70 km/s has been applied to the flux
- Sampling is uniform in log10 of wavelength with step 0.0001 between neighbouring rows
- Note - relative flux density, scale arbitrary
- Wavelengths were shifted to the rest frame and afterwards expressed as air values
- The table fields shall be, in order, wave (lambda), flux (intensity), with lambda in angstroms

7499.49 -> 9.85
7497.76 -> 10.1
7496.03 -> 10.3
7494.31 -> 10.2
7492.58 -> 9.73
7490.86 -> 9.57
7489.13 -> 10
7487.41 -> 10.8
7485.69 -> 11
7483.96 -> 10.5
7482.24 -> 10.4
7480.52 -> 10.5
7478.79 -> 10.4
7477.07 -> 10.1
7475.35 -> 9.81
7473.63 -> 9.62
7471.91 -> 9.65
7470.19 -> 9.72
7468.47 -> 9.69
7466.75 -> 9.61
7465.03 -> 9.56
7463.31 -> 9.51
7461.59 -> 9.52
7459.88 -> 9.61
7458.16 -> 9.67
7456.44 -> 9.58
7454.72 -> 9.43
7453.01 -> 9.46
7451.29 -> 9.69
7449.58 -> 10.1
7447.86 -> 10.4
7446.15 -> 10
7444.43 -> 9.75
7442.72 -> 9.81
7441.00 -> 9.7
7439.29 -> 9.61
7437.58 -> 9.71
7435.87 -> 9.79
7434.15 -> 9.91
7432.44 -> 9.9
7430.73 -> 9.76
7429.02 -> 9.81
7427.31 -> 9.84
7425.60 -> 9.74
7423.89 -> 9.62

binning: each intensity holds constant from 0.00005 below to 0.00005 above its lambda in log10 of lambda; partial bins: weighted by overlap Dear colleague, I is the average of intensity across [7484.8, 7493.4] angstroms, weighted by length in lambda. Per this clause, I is 10.2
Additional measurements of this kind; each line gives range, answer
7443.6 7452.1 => 9.99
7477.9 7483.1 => 10.4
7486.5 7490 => 10.4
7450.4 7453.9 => 9.6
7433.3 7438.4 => 9.79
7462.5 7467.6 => 9.56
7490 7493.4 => 9.66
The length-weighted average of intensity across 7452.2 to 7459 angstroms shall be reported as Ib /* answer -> 9.54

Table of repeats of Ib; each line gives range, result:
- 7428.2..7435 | 9.85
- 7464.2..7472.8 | 9.65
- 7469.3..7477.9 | 9.78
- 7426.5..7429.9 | 9.83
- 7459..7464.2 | 9.55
